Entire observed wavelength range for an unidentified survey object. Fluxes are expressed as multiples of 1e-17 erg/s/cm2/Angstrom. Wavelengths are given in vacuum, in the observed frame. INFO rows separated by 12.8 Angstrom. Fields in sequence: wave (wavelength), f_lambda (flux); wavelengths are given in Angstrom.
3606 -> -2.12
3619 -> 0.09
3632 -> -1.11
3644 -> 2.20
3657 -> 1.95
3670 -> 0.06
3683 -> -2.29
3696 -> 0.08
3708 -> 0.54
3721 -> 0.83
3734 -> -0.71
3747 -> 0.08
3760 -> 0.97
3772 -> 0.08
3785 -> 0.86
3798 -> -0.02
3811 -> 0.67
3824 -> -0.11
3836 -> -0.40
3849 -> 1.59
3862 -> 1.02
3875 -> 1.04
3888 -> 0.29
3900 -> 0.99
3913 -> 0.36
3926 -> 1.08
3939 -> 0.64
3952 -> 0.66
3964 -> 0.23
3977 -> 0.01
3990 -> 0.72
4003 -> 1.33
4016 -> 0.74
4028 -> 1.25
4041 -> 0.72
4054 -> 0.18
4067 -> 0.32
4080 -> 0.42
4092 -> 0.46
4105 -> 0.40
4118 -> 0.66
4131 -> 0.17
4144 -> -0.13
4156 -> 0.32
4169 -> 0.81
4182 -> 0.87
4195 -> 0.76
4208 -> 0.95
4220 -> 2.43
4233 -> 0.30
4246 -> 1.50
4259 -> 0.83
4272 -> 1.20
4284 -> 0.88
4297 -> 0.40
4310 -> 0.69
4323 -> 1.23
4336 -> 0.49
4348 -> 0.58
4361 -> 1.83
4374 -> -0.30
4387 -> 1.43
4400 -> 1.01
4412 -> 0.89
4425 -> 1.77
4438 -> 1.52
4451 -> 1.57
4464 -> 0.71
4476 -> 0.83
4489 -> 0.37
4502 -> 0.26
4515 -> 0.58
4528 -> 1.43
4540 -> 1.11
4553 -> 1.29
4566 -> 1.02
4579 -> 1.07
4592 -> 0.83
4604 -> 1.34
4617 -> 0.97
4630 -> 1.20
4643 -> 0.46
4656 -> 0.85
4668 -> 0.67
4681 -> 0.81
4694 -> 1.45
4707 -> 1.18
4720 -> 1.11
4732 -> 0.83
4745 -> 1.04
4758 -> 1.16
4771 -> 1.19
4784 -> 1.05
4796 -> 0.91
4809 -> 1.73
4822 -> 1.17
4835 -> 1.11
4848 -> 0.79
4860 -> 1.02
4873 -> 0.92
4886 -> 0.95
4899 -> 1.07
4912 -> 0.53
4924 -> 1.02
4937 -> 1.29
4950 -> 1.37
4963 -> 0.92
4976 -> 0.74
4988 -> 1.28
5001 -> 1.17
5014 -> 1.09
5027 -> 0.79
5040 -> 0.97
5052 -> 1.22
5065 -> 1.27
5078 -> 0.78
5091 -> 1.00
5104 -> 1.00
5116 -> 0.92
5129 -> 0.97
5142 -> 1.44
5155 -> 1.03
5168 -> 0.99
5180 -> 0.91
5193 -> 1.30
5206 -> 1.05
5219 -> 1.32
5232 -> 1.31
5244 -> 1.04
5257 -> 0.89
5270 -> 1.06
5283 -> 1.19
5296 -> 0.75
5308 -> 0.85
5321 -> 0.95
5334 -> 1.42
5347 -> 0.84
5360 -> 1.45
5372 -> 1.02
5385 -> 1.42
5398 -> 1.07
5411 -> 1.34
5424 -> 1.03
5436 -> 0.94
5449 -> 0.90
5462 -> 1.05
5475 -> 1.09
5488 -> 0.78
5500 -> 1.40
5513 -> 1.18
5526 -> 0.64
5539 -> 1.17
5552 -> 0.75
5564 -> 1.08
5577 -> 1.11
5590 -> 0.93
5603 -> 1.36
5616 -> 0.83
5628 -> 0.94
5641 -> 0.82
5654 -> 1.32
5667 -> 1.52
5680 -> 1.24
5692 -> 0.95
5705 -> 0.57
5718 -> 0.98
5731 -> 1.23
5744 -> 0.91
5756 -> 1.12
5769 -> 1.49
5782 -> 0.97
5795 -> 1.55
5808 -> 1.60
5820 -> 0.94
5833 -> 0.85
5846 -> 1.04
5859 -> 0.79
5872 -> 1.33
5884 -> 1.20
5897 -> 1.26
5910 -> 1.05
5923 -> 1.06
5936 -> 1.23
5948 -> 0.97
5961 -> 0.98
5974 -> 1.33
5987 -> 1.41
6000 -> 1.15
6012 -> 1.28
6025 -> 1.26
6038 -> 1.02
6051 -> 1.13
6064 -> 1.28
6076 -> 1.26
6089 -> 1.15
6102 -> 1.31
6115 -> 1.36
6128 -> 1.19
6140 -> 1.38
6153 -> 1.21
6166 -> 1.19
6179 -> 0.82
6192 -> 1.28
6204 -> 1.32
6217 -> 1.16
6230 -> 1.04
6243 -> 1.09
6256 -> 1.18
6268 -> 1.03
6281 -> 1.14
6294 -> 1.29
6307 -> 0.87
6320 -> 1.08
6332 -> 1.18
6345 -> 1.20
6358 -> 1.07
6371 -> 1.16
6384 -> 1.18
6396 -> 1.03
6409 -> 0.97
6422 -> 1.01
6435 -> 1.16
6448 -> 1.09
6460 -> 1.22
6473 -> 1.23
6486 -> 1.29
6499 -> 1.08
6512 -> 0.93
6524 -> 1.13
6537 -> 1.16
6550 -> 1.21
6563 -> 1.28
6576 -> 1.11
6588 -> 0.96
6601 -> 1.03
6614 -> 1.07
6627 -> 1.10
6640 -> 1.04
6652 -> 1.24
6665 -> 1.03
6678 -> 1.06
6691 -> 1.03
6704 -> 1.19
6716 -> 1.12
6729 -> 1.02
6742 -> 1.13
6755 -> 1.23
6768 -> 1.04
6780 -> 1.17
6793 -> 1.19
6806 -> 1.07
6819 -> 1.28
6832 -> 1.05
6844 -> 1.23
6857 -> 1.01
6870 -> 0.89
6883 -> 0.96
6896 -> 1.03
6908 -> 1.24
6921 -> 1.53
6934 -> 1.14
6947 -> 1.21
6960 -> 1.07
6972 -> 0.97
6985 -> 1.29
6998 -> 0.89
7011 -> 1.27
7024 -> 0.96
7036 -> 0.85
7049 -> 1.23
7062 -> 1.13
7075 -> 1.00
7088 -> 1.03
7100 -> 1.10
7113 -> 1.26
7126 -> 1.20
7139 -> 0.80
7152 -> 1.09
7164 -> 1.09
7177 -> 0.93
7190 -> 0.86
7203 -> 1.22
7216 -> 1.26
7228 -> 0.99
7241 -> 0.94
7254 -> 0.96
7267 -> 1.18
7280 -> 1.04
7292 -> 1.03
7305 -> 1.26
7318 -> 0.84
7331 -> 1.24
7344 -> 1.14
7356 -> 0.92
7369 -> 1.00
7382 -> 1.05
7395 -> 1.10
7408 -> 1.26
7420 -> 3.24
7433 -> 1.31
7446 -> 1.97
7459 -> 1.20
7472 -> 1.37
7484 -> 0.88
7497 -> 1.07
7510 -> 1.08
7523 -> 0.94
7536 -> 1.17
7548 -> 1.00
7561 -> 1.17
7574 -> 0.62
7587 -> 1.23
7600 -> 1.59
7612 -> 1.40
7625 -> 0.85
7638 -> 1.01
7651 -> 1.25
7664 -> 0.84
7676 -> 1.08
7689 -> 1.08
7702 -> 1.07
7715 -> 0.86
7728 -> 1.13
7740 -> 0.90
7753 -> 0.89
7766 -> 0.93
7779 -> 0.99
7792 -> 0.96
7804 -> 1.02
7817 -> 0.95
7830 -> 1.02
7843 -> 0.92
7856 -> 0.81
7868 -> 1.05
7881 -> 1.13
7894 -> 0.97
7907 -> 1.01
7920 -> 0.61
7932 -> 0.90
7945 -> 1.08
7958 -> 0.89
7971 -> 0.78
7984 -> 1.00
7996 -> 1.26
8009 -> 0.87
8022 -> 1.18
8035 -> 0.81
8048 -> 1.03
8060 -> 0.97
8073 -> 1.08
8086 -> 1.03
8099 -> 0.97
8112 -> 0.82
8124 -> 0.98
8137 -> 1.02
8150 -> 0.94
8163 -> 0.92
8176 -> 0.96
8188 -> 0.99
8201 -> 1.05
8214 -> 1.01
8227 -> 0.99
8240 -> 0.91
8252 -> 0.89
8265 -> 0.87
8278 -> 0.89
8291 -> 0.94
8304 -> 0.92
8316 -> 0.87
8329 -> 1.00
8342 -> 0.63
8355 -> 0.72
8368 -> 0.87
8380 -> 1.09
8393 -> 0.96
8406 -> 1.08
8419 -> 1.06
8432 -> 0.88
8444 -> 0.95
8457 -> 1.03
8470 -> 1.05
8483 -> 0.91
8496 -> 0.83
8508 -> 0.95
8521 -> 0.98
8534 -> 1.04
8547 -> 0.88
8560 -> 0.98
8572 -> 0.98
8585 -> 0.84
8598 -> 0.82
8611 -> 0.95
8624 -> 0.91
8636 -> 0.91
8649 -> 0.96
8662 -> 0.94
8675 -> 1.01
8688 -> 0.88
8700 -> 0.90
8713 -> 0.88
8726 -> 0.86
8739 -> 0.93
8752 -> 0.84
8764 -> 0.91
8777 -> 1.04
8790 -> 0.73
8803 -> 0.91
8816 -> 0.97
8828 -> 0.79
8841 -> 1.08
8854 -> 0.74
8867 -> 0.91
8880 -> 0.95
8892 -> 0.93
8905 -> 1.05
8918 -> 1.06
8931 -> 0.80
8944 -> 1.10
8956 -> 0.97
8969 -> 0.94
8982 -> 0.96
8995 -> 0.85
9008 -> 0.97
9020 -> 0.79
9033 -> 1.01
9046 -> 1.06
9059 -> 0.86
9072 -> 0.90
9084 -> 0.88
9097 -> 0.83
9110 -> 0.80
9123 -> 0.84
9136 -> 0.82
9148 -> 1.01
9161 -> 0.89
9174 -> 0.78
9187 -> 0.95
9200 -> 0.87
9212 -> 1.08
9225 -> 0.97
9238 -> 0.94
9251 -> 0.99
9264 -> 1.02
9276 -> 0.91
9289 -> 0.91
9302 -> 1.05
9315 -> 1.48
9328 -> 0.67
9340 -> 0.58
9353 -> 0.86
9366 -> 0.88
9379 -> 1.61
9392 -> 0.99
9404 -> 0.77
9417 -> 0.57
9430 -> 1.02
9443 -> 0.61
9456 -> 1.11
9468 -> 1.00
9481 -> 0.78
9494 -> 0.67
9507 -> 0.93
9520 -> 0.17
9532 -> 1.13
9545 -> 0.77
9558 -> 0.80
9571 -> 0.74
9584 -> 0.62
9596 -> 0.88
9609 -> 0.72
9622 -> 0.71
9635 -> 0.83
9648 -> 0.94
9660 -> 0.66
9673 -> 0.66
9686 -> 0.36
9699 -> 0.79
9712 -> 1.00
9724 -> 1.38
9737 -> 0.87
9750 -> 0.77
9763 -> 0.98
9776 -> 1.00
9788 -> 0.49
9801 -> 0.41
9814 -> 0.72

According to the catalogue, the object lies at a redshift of 0.13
